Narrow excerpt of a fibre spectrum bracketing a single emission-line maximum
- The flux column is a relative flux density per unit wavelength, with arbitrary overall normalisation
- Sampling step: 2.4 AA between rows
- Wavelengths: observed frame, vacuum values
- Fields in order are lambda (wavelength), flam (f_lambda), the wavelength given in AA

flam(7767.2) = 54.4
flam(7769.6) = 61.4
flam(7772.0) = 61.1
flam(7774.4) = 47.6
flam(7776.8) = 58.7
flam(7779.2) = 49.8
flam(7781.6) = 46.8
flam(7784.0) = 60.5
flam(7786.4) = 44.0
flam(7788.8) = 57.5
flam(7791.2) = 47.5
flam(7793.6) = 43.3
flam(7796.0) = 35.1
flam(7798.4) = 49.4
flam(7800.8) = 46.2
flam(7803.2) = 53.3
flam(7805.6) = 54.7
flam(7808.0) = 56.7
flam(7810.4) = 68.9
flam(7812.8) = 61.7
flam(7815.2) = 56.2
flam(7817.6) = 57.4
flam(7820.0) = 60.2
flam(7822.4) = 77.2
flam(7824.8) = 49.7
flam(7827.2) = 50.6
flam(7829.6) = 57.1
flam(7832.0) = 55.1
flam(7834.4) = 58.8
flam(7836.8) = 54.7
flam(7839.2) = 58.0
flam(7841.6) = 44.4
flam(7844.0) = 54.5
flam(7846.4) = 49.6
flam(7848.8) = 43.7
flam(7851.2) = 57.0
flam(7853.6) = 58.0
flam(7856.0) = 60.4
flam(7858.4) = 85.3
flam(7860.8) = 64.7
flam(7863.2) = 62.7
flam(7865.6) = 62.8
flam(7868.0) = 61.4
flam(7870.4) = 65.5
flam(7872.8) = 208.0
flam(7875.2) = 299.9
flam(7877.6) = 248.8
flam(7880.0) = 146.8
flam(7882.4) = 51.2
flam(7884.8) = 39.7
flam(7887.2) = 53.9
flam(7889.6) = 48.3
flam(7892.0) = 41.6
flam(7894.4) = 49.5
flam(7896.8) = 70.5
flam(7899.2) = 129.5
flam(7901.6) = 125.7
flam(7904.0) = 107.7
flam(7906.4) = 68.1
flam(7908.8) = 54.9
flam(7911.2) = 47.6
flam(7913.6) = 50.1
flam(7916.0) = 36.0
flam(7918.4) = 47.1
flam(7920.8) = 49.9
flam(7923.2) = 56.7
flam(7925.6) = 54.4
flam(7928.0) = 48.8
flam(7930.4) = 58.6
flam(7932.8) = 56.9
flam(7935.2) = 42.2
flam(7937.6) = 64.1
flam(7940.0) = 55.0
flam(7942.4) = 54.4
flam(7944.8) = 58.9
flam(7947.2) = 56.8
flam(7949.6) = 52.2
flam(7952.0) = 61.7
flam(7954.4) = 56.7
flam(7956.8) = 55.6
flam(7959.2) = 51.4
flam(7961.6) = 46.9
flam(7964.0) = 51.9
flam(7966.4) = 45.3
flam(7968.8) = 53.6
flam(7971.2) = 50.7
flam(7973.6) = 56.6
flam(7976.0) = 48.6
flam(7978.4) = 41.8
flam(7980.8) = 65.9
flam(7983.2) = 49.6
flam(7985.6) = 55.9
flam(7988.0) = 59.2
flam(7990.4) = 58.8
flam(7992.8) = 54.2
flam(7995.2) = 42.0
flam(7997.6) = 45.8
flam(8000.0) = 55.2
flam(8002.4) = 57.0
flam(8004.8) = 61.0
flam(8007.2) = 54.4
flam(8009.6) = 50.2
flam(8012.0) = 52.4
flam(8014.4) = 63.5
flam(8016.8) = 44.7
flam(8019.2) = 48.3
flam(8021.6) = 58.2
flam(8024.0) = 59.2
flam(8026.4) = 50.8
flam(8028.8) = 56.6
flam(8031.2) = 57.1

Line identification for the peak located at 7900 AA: [N II] 6583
